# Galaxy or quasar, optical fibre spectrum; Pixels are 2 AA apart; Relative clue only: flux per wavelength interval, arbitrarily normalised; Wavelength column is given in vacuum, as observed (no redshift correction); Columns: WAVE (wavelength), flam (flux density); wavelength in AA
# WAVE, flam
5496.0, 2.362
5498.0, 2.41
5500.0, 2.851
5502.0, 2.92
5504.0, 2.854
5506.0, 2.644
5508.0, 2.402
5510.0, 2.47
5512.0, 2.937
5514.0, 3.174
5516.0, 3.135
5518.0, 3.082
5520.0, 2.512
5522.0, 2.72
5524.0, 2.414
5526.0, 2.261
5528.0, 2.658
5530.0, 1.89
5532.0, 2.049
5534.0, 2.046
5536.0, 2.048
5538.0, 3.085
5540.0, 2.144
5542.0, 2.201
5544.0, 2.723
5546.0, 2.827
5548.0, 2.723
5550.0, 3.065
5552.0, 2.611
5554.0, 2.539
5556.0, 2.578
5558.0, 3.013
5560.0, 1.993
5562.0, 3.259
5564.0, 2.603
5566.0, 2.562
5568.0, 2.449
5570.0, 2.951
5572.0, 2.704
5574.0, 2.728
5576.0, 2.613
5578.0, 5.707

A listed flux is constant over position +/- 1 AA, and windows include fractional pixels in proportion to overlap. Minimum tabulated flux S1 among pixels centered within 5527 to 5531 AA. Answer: 1.89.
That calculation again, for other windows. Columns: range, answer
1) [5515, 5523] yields 2.512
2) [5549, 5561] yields 1.993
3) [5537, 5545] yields 2.144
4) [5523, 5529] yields 2.261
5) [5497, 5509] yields 2.402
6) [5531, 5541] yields 2.046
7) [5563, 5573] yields 2.449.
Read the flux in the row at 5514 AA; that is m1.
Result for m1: 3.174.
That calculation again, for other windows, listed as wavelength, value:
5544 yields 2.723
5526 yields 2.261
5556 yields 2.578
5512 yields 2.937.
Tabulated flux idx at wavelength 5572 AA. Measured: 2.704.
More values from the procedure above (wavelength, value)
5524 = 2.414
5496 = 2.362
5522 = 2.72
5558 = 3.013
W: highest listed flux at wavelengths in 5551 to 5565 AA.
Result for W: 3.259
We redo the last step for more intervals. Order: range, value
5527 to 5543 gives 3.085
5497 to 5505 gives 2.92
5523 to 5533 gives 2.658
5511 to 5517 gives 3.174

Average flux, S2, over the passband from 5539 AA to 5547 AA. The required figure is 2.47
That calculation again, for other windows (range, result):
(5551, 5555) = 2.58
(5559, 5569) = 2.57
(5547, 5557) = 2.7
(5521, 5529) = 2.51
